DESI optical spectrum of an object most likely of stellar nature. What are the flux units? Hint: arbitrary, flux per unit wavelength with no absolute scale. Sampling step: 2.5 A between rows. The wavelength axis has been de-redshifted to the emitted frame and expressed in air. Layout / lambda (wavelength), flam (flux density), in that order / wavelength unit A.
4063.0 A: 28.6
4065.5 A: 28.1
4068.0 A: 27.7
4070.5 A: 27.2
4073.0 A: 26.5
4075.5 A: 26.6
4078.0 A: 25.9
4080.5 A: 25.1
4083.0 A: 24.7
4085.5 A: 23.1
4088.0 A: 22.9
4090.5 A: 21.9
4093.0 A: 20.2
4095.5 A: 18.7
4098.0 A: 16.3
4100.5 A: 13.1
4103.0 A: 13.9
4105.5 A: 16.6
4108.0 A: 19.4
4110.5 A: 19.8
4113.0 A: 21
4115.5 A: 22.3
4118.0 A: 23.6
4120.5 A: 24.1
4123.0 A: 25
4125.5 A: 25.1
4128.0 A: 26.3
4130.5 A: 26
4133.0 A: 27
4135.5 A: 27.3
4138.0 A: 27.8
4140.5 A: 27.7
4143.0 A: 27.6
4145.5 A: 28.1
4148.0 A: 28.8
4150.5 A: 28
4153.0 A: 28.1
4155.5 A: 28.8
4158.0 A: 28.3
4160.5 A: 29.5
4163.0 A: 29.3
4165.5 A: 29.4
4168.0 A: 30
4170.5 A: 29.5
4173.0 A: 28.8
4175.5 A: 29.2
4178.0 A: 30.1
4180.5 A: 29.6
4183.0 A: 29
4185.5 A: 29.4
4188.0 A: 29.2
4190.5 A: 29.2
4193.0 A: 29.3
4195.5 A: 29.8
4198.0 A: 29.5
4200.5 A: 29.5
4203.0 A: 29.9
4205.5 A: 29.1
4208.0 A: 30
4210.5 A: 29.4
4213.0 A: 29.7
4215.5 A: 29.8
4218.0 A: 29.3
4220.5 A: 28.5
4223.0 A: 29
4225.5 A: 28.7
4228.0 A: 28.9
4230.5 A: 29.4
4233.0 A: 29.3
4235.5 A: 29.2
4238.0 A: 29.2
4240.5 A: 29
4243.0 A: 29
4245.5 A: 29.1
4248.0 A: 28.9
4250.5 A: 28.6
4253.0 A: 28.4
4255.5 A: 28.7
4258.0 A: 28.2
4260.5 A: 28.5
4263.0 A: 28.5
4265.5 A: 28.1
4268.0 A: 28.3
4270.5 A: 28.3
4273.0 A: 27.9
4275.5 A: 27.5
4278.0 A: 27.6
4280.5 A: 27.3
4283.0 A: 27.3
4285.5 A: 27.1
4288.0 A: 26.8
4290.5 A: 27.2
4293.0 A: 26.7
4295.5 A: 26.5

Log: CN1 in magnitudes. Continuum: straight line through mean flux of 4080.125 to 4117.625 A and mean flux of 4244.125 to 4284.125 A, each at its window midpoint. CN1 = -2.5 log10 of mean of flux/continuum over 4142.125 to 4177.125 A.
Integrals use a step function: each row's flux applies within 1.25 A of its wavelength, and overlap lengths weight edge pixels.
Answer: -0.25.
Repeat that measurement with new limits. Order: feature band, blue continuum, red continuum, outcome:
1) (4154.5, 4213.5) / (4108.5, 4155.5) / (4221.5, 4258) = -0.081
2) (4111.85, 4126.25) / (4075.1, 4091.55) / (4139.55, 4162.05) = 0.128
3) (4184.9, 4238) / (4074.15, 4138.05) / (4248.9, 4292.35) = -0.136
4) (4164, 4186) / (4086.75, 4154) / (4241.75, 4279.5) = -0.169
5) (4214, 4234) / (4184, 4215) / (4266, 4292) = -0.008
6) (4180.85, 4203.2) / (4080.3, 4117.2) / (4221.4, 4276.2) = -0.162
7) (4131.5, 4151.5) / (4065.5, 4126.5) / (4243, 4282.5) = -0.164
